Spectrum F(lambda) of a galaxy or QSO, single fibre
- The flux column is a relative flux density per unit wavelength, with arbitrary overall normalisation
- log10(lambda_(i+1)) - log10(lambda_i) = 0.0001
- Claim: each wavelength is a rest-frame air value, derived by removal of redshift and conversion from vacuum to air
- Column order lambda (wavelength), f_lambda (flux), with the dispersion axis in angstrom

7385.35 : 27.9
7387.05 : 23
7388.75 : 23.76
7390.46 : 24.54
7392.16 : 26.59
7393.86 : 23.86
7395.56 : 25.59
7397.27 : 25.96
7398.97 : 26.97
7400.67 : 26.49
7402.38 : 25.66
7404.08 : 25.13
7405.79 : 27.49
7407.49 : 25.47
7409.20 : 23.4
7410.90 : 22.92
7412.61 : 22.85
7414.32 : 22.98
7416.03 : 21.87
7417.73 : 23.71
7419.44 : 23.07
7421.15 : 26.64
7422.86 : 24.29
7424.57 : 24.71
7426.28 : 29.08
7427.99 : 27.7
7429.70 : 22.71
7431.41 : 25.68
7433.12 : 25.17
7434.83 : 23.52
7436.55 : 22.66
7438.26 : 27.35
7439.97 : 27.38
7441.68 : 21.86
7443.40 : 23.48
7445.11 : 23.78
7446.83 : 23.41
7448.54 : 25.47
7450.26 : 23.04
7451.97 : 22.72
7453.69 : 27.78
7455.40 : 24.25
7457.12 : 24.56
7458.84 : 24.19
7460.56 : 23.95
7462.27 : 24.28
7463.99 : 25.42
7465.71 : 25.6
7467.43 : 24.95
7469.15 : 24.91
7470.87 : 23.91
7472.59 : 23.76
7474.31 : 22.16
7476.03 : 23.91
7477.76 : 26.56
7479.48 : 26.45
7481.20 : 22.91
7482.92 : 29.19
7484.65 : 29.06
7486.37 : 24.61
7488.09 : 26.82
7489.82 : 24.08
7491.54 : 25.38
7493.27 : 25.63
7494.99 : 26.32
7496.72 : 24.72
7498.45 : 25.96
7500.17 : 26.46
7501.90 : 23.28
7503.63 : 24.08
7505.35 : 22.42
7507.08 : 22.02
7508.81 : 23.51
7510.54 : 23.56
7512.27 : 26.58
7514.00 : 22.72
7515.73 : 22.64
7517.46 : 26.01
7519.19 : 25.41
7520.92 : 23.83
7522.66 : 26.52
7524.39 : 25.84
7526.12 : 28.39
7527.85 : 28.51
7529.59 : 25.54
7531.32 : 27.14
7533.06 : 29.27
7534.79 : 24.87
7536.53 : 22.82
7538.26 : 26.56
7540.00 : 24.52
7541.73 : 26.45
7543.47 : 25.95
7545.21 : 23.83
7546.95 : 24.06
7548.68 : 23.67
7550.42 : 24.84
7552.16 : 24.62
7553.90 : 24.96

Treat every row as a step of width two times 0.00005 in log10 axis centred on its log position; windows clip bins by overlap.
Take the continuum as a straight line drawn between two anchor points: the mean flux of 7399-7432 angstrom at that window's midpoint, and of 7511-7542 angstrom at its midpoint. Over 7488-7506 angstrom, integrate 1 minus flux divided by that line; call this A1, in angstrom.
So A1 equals 0.4 angstrom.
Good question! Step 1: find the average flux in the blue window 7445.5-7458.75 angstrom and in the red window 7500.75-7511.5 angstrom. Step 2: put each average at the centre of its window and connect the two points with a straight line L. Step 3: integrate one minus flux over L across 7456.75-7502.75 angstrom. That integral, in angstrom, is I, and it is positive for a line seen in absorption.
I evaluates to -2.6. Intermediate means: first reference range 24.4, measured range 25.2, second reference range 23.3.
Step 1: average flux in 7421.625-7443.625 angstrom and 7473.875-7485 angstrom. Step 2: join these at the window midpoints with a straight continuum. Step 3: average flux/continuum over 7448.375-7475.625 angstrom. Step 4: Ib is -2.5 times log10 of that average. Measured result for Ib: 0.05 mag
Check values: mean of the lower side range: 25.1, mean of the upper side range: 25.7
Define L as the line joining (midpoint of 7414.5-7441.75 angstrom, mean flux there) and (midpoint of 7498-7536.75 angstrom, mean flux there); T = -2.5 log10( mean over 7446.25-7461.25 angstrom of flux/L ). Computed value 0.025 mag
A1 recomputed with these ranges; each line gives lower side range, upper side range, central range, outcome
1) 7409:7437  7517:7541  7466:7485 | 0.0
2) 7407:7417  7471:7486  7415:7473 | -0.9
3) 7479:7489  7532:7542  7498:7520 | 1.7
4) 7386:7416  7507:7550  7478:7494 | -0.6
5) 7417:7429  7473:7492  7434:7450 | 0.8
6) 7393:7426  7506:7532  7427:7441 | -0.2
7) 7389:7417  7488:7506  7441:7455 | 0.5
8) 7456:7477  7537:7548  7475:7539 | -1.7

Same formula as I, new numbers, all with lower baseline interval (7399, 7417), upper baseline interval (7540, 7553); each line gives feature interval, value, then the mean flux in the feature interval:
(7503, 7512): 0.50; 23.3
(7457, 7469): -0.05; 24.7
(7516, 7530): -0.79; 26.1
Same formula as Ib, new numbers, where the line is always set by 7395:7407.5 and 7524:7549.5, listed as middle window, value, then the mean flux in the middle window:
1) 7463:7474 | 0.06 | 24.6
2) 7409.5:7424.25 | 0.11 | 23.6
